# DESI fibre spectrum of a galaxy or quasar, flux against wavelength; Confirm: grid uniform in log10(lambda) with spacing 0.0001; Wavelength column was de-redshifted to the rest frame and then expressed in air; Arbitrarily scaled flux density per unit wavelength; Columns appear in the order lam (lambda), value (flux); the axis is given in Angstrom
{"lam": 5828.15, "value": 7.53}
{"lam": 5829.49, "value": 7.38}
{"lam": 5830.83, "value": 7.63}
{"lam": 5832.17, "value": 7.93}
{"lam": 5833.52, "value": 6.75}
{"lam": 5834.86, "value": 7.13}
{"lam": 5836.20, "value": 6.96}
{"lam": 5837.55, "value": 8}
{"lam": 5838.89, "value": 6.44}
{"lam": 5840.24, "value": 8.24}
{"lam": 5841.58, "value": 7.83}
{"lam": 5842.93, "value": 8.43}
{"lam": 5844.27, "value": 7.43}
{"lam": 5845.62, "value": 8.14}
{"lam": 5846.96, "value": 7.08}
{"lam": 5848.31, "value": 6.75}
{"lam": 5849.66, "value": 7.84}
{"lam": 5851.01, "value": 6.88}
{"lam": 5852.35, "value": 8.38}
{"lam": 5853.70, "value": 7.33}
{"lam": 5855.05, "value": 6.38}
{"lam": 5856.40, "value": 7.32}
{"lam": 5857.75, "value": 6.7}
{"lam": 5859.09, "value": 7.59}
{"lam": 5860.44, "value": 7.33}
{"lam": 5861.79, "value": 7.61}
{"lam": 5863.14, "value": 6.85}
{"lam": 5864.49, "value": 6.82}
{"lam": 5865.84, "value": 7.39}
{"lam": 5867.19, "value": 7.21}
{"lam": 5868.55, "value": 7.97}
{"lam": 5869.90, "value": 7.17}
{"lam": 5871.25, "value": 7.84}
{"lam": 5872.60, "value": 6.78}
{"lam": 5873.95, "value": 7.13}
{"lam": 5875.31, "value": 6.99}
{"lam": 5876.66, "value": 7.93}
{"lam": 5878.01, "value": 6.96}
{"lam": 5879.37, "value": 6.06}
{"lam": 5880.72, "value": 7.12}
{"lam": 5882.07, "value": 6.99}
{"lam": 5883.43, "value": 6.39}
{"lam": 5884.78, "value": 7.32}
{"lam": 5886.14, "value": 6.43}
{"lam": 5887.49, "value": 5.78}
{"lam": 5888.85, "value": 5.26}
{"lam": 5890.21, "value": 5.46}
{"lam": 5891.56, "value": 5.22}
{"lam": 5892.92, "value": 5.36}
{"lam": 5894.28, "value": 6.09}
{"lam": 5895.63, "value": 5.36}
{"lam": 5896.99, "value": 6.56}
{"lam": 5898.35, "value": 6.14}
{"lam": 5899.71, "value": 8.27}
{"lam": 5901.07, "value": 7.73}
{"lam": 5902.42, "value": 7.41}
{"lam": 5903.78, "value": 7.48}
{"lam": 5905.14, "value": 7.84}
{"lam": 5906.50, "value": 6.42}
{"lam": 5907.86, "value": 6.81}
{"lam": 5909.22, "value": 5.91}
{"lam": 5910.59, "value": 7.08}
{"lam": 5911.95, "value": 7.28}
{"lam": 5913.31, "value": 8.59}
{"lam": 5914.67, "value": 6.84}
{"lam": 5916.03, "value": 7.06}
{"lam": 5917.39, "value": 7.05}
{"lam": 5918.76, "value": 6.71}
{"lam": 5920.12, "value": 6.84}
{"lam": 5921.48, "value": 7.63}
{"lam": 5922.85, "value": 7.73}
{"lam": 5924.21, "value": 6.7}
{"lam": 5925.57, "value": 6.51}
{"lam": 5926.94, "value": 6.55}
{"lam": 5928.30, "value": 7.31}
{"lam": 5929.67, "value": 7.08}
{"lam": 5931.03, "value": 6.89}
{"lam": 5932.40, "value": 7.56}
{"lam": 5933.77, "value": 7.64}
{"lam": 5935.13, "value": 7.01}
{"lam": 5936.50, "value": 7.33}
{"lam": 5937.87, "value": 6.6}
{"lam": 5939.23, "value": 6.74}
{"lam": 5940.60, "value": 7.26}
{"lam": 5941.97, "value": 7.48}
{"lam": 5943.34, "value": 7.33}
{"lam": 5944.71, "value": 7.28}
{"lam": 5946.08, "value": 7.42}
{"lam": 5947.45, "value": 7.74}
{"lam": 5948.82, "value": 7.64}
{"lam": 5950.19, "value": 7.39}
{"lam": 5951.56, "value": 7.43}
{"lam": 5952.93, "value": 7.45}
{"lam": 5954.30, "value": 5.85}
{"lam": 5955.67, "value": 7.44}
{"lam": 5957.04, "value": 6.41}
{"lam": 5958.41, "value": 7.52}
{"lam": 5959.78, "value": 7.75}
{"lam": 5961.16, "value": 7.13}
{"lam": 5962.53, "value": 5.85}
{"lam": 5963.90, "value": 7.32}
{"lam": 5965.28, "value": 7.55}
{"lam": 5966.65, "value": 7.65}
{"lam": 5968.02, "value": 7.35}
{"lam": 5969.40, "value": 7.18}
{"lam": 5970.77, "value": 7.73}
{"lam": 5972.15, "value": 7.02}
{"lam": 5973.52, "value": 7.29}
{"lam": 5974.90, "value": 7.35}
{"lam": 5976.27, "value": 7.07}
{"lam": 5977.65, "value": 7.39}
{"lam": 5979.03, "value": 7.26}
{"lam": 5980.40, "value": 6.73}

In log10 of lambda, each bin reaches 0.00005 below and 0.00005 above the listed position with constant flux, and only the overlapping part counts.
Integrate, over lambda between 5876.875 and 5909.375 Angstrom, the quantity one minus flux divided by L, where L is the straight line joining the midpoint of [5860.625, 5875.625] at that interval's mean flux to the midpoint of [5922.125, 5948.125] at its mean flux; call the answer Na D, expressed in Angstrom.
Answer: 3.0 Angstrom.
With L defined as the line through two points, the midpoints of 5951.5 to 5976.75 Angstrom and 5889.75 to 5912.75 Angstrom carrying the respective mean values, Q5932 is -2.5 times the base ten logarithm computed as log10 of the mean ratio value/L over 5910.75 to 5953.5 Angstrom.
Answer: -0.05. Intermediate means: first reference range 6.64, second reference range 7.17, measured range 7.23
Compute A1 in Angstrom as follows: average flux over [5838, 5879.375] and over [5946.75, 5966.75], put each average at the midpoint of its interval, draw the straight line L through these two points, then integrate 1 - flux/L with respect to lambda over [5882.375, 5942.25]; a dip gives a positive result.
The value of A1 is 3.5 Angstrom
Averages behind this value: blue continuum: 7.34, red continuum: 7.2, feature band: 6.83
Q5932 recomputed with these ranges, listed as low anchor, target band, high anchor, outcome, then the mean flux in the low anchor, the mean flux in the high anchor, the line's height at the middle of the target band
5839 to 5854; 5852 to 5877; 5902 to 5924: 0.03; 7.63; 7.15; 7.5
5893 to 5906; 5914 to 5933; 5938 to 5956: 0.01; 6.91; 7.24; 7.08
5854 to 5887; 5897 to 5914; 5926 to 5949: -0.01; 7.09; 7.21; 7.15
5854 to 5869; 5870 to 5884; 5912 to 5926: 0.02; 7.19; 7.19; 7.19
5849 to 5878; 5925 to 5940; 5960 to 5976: 0.04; 7.3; 7.23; 7.25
